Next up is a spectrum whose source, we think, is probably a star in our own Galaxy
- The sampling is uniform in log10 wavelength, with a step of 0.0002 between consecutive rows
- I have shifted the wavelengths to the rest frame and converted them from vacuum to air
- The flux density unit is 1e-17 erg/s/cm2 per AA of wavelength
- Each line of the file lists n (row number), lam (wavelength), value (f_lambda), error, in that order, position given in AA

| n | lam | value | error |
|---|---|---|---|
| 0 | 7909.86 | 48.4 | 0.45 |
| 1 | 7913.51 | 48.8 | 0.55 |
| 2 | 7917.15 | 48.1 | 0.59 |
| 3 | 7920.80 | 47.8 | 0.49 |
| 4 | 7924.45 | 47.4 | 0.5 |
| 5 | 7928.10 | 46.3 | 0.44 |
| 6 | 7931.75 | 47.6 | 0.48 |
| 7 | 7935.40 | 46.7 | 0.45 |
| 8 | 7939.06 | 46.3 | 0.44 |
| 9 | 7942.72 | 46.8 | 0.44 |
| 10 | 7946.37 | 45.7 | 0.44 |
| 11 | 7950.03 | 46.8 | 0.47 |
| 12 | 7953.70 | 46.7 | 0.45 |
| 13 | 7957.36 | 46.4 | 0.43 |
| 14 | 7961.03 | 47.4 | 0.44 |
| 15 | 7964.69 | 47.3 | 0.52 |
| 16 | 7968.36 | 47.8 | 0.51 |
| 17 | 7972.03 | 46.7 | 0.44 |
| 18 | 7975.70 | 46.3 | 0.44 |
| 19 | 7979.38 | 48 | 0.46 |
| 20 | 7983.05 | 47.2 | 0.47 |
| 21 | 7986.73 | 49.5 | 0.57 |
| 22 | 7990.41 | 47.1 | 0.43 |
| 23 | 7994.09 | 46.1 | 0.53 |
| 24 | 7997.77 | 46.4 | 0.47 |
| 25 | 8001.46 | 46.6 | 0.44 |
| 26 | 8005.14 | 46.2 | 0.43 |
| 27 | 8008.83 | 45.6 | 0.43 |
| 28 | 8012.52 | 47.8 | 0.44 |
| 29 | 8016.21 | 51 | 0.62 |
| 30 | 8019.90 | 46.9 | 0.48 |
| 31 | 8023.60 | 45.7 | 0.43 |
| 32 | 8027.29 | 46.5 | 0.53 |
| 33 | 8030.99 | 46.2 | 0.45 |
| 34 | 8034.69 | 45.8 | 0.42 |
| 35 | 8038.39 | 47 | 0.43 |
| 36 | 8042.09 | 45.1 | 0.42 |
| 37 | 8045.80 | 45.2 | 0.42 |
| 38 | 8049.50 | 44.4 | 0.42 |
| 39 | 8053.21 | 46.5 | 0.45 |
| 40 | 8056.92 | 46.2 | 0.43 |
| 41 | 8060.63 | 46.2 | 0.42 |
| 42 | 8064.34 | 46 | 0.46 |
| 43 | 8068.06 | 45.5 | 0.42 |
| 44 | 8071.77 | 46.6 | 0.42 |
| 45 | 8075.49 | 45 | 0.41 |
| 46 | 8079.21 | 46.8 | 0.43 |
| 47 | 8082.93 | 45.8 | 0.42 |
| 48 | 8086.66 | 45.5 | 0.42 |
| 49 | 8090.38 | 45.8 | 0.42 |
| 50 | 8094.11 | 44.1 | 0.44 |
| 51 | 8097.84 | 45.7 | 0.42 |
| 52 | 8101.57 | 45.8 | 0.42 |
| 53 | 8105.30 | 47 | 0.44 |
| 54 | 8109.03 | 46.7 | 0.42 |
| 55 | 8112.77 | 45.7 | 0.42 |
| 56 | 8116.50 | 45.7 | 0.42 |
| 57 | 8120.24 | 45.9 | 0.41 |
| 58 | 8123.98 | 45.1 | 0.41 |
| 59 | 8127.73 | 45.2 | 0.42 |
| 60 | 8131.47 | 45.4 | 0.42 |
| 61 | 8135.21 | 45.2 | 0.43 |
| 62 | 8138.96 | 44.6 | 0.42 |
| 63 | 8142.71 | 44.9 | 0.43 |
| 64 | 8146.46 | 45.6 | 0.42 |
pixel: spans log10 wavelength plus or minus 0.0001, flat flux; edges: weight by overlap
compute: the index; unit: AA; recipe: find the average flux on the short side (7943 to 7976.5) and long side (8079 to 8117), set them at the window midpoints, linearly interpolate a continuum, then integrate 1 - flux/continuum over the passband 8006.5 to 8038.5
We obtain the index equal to -0.4 AA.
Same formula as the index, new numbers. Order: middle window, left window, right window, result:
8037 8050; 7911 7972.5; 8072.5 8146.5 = 0.2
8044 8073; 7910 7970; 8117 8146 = 0.1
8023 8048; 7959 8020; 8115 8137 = 0.4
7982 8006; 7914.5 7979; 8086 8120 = -0.2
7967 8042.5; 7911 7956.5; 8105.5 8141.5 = -0.7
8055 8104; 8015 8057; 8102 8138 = 0.2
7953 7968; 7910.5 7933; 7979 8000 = 0.1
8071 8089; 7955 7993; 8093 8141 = 0.1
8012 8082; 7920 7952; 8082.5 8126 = -0.3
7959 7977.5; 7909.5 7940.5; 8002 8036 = 0.0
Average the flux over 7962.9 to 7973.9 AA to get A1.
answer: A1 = 47.3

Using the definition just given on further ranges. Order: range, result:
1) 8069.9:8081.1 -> 46.2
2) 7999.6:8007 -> 46.4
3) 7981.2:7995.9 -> 47.5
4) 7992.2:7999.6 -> 46.3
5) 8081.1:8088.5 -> 45.6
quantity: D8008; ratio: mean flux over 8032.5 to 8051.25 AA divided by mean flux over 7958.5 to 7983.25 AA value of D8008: 0.96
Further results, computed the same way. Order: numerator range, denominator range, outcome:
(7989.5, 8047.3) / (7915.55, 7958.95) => 0.99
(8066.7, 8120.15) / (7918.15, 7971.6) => 0.98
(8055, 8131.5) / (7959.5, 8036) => 0.97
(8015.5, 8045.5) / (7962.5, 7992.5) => 0.98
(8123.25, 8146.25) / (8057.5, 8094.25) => 0.98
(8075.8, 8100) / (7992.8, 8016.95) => 0.97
